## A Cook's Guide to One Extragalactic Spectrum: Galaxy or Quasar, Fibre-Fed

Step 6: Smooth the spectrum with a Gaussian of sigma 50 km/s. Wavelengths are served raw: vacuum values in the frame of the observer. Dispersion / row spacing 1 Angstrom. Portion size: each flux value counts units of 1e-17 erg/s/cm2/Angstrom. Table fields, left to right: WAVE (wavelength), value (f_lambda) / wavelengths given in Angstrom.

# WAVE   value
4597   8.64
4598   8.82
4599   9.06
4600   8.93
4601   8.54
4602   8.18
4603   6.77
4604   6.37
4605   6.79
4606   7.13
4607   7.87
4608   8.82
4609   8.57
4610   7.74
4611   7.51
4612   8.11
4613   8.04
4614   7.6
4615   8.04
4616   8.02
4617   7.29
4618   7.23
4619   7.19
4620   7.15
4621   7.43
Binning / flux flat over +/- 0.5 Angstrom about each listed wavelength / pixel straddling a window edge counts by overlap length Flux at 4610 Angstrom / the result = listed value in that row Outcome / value 7.74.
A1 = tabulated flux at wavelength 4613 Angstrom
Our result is 8.04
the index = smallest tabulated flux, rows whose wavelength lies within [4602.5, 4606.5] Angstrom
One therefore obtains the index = 6.37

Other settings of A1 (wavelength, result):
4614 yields 7.6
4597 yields 8.64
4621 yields 7.43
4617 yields 7.29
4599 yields 9.06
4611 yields 7.51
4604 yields 6.37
